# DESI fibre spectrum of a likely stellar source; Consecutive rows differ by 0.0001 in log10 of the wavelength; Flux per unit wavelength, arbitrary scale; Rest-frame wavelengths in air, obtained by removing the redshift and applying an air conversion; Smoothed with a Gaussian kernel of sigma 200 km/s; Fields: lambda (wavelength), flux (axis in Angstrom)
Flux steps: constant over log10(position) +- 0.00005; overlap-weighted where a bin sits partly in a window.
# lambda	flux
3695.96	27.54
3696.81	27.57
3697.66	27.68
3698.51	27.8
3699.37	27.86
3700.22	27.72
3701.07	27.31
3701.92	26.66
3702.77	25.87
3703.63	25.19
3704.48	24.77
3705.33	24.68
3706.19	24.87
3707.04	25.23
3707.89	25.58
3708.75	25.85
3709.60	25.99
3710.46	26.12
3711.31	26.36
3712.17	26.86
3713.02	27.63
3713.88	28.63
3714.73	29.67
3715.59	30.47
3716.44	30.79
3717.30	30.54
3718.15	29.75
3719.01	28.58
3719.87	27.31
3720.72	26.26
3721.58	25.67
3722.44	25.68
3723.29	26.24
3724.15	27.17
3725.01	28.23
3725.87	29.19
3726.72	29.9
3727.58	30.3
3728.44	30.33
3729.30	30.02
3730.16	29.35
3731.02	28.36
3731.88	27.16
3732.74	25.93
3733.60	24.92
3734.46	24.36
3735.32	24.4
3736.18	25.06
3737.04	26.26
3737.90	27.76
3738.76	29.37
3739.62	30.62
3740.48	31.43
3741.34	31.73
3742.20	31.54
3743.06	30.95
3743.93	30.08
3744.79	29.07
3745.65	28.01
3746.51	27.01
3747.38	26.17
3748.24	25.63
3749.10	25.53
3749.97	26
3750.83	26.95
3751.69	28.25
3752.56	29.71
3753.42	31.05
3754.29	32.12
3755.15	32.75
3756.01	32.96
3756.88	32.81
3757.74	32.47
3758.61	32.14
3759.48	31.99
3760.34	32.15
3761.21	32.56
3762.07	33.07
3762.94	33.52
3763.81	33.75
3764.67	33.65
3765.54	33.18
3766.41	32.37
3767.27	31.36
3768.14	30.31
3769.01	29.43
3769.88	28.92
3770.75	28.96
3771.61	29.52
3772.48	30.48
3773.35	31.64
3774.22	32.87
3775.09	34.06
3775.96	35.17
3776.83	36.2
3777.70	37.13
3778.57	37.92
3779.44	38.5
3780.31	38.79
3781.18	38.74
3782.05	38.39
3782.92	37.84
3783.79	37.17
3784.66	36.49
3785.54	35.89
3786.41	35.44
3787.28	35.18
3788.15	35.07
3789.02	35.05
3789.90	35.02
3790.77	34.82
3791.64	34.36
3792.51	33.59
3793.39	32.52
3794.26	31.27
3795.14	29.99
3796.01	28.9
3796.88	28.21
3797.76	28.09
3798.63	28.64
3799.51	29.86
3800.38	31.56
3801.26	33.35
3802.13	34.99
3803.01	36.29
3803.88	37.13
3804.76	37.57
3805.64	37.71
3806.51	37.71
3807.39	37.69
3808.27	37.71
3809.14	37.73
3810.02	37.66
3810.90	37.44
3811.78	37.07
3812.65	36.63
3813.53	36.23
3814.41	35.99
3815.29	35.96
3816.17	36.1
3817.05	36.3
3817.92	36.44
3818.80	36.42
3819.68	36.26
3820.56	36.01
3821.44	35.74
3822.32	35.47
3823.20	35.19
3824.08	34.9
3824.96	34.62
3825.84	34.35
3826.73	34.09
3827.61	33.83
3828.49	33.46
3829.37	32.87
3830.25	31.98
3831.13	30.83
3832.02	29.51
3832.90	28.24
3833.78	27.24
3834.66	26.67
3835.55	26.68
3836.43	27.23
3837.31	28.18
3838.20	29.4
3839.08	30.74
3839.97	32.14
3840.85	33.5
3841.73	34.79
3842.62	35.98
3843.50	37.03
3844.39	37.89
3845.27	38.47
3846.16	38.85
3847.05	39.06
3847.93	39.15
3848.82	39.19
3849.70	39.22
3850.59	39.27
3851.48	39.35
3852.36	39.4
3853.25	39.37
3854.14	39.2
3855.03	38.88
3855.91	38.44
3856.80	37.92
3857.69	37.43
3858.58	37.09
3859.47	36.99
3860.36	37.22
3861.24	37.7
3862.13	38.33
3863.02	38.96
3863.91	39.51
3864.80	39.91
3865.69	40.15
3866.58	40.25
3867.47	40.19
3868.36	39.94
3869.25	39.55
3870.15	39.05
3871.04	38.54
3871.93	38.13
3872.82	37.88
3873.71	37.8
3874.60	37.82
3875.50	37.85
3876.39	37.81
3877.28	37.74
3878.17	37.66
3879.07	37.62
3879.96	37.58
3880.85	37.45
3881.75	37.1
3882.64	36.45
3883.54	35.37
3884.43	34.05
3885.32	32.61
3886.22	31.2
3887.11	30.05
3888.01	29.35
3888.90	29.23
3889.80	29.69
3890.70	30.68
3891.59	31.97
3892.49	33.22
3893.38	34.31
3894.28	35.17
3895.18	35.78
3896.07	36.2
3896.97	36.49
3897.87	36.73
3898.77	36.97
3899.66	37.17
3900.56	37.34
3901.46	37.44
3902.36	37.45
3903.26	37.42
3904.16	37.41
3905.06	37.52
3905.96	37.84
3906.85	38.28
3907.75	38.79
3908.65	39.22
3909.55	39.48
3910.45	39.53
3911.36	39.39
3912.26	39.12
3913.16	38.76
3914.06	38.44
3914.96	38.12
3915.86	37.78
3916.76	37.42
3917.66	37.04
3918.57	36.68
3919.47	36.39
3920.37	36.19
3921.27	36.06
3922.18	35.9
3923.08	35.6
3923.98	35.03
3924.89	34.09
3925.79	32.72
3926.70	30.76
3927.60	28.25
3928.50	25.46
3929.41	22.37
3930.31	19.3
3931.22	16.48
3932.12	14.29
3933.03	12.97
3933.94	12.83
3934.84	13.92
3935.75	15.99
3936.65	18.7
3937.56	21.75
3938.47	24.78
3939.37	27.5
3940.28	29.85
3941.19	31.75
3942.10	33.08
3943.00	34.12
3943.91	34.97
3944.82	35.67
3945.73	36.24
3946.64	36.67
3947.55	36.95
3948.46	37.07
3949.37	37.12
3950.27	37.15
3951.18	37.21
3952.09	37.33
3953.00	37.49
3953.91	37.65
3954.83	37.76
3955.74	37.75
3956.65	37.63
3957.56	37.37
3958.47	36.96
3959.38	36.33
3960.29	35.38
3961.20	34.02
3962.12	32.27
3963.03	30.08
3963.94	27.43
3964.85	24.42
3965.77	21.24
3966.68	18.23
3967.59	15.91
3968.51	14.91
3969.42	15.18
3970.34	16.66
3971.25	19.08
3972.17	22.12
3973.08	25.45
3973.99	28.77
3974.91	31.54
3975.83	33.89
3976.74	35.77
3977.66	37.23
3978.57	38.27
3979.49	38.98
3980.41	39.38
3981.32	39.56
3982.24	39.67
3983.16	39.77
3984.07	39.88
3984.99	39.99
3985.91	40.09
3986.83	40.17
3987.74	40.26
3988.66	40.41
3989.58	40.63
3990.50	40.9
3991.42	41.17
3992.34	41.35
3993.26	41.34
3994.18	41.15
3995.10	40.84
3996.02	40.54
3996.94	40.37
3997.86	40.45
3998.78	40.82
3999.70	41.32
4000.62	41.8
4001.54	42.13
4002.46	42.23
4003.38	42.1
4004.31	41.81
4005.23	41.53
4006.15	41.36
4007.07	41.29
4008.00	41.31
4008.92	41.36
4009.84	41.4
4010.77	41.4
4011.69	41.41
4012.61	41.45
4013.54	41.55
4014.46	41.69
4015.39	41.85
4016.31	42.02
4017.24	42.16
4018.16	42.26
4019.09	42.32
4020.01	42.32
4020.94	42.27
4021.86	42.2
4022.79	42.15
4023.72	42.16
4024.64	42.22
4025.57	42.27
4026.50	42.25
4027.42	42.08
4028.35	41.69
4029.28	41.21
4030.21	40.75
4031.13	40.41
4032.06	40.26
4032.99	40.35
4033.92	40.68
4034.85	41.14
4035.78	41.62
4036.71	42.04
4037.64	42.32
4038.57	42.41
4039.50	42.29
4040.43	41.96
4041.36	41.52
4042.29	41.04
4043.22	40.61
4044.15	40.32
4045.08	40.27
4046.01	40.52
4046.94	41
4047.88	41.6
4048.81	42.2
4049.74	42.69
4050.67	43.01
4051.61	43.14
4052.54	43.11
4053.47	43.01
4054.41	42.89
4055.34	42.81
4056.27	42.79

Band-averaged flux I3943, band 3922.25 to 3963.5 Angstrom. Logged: 30.5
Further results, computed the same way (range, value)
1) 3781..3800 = 33.6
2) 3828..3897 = 35.6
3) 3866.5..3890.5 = 36.1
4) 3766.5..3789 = 34.5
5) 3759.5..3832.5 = 34.3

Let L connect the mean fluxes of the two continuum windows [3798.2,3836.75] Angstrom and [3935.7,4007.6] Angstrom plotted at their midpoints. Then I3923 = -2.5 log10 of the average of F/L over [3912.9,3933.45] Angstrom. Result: 0.11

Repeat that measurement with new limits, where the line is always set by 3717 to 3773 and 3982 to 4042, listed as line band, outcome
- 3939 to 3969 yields 0.19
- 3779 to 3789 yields -0.19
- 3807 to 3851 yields -0.05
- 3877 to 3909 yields 0.02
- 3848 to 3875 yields -0.12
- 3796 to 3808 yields -0.06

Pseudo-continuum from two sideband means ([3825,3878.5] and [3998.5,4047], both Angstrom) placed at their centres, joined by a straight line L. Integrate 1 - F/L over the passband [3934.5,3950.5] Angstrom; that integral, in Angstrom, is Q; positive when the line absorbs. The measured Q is 3.6 Angstrom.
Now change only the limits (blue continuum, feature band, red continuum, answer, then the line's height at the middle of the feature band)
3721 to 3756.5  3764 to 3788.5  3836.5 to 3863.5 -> -2.39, 31.2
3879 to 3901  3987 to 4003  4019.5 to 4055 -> -0.57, 39.6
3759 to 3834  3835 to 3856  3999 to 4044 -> -0.01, 35.8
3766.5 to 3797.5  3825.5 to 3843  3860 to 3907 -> 2.06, 35.2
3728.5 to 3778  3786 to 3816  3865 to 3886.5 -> -1.30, 33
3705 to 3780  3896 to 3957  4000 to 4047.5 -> 6.93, 37.4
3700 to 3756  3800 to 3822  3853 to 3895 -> -2.40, 32.8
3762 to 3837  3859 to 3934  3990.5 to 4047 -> 4.30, 37.3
